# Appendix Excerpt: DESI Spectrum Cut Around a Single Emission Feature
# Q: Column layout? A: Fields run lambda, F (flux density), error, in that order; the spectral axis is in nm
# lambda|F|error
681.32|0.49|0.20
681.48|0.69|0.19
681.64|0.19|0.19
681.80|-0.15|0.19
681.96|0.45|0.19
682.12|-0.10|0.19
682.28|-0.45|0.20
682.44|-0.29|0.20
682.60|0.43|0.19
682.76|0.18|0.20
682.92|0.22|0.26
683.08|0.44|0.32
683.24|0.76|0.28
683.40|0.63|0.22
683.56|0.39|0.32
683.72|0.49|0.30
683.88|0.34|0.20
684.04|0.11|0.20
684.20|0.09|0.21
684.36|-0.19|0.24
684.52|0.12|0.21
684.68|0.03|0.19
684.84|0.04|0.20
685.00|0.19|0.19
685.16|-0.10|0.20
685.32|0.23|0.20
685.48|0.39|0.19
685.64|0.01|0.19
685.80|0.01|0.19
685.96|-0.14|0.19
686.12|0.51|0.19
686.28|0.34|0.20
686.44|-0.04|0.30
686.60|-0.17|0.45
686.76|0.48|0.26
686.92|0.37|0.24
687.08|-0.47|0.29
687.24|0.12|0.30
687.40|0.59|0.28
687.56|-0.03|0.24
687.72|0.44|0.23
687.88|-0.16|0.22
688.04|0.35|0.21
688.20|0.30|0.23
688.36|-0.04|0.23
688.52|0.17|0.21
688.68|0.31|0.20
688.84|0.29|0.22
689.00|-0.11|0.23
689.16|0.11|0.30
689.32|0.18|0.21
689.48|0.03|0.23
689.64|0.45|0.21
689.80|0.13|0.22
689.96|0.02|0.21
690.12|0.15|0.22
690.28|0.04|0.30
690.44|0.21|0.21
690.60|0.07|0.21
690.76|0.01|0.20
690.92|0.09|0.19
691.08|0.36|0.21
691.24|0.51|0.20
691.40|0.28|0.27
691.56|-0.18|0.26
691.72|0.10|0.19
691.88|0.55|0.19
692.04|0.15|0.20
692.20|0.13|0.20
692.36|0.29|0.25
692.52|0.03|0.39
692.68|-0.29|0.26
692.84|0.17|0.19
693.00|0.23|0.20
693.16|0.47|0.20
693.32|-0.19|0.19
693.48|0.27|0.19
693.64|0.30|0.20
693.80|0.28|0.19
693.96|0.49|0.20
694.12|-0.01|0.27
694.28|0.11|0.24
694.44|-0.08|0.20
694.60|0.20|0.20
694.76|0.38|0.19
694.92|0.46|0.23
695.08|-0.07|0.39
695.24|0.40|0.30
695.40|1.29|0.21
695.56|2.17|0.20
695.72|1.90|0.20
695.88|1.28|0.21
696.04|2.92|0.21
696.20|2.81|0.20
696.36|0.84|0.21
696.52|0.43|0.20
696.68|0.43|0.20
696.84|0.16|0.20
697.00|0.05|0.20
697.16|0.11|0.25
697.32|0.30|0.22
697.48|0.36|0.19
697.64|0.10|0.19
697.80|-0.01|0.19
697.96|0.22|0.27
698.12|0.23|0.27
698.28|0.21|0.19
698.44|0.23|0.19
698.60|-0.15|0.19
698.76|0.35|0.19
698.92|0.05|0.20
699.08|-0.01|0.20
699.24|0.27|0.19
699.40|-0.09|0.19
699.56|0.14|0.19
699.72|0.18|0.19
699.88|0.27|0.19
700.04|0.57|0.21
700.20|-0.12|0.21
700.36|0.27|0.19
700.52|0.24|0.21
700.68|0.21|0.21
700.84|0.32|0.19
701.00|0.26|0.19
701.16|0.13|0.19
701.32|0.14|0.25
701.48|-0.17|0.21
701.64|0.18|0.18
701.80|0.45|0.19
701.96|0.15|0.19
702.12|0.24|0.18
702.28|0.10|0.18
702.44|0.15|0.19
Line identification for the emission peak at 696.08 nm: [O II]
